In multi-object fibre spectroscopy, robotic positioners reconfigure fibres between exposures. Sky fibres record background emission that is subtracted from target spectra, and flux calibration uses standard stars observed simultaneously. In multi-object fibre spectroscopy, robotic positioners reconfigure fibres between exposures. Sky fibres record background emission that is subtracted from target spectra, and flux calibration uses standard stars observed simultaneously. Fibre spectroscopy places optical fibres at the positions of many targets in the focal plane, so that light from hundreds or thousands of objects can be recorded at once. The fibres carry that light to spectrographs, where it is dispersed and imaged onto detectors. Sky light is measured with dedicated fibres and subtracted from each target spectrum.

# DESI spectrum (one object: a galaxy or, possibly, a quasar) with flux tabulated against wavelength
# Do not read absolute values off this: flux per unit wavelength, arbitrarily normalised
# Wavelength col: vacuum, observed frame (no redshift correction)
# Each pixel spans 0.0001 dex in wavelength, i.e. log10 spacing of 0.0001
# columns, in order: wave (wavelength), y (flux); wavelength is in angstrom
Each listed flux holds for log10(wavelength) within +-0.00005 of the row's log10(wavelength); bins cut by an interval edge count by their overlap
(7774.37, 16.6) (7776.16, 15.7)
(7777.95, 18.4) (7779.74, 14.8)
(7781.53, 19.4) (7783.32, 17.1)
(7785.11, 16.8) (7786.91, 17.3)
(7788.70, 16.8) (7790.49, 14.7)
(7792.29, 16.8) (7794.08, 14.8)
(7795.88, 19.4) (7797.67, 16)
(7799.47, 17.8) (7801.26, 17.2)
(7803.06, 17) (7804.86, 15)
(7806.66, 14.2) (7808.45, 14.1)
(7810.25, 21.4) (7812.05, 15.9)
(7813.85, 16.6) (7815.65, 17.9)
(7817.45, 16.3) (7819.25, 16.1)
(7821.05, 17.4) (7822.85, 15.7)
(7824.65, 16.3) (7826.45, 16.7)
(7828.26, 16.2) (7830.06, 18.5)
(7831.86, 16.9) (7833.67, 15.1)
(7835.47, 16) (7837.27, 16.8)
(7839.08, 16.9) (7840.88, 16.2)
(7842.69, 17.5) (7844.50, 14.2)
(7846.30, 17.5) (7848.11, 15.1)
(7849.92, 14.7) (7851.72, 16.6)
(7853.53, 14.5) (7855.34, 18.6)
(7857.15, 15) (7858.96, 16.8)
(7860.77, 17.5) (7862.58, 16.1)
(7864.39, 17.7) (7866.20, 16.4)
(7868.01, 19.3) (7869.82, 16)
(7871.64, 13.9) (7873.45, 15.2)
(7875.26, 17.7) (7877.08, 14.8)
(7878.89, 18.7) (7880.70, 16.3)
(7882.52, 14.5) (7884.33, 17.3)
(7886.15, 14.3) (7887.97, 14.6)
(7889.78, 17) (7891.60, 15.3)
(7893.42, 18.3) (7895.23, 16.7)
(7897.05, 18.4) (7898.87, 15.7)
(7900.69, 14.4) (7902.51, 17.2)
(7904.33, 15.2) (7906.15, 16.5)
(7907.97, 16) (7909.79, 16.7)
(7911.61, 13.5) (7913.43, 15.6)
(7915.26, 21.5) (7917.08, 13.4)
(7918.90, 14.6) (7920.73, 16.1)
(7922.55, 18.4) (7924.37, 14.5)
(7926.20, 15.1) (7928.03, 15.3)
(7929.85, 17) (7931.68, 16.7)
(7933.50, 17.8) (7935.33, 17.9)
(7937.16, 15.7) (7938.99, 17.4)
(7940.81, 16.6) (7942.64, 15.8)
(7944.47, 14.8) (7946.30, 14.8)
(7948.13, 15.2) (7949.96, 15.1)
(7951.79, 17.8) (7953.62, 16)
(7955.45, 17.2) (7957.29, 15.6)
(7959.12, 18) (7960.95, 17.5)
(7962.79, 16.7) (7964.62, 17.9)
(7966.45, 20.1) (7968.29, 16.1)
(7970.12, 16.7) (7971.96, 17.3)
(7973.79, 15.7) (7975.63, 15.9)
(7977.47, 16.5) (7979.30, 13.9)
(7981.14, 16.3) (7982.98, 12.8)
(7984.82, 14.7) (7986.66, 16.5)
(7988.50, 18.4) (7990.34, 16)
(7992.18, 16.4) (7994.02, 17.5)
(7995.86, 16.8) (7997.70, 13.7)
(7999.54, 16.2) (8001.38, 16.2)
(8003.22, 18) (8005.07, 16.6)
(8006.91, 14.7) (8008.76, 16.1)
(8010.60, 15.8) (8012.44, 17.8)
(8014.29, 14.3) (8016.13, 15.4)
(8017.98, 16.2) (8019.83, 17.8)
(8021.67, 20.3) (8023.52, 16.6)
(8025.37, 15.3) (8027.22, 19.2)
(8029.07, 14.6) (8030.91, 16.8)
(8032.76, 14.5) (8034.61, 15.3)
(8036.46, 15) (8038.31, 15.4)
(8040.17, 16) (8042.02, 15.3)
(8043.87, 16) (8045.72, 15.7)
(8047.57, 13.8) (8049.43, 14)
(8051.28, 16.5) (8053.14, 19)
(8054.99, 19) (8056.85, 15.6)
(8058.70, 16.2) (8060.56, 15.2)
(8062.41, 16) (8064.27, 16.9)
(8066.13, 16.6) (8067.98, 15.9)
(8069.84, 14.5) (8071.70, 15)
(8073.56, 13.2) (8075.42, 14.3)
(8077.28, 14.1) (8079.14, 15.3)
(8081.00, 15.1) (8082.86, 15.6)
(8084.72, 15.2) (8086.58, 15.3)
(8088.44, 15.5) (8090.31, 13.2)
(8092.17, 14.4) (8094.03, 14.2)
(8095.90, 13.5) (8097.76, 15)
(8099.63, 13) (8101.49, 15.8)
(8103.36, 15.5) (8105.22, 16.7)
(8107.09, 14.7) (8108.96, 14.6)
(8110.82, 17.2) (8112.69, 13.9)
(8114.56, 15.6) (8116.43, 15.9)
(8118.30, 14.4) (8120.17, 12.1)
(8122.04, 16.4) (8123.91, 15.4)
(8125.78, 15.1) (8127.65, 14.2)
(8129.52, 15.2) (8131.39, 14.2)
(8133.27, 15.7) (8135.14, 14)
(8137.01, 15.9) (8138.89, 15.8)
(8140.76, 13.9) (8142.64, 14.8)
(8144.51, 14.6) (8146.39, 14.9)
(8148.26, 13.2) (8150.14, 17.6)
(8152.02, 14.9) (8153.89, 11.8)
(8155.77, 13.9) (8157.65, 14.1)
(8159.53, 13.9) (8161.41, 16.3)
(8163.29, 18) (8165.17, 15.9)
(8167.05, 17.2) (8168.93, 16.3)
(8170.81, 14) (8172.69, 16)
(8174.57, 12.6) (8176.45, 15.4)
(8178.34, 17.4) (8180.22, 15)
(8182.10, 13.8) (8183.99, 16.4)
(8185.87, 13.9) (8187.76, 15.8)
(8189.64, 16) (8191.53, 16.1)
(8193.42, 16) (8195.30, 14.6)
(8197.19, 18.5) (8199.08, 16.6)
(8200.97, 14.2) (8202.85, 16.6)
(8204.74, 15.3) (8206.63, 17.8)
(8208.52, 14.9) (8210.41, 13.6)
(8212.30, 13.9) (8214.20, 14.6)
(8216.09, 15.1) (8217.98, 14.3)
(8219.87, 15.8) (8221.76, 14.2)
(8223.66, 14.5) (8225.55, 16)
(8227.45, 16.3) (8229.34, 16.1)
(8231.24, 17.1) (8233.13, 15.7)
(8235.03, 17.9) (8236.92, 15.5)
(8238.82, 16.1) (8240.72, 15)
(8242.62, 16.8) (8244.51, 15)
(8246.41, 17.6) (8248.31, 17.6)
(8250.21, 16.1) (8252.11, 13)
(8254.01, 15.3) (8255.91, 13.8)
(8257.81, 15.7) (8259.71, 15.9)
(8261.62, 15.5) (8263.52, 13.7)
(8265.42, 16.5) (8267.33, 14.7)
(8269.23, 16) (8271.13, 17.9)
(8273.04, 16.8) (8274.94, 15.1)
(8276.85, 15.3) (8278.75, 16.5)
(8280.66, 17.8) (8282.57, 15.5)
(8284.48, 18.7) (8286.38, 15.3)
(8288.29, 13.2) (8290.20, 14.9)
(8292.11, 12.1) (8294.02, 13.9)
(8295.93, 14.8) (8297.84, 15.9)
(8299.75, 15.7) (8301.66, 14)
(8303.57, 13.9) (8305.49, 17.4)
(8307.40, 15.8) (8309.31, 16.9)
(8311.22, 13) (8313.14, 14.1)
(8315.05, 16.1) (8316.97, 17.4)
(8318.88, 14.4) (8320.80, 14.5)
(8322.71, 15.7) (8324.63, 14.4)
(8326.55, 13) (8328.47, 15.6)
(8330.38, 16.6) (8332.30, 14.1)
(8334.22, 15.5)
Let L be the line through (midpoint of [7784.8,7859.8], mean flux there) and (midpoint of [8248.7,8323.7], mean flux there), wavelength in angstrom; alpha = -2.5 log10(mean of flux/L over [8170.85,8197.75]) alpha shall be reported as 0.01 mag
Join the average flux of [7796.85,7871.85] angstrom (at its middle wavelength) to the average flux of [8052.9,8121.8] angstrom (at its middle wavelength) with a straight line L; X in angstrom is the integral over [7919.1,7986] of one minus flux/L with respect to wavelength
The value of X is -1.7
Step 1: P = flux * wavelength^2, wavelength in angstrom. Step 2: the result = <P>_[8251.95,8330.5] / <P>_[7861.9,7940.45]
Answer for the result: 1.0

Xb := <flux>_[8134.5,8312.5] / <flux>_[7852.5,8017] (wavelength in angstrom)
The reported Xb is 0.9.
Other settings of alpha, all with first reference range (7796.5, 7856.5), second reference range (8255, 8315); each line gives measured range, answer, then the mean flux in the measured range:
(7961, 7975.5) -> -0.067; 17.2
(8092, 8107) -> 0.074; 14.8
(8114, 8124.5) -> 0.060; 14.9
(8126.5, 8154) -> 0.065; 14.8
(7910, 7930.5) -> 0.021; 15.9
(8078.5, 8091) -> 0.056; 15.1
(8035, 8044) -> 0.033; 15.5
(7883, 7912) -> 0.013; 16.1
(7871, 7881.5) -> 0.012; 16.2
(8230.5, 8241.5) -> -0.050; 16.2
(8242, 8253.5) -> -0.035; 16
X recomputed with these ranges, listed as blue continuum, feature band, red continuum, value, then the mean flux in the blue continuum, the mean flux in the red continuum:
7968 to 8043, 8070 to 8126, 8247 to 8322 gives 3.7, 16.1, 15.4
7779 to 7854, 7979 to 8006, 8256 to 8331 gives 0.1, 16.5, 15.4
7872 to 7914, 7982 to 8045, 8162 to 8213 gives -0.9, 16.1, 15.6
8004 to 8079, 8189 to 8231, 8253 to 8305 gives 0.0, 15.9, 15.4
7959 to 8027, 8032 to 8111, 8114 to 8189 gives 2.3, 16.5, 15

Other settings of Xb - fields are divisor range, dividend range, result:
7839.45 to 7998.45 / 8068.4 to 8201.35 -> 0.93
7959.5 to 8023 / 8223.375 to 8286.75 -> 0.97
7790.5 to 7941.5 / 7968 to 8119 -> 0.96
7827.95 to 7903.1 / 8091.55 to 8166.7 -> 0.91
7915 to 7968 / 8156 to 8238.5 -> 0.94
